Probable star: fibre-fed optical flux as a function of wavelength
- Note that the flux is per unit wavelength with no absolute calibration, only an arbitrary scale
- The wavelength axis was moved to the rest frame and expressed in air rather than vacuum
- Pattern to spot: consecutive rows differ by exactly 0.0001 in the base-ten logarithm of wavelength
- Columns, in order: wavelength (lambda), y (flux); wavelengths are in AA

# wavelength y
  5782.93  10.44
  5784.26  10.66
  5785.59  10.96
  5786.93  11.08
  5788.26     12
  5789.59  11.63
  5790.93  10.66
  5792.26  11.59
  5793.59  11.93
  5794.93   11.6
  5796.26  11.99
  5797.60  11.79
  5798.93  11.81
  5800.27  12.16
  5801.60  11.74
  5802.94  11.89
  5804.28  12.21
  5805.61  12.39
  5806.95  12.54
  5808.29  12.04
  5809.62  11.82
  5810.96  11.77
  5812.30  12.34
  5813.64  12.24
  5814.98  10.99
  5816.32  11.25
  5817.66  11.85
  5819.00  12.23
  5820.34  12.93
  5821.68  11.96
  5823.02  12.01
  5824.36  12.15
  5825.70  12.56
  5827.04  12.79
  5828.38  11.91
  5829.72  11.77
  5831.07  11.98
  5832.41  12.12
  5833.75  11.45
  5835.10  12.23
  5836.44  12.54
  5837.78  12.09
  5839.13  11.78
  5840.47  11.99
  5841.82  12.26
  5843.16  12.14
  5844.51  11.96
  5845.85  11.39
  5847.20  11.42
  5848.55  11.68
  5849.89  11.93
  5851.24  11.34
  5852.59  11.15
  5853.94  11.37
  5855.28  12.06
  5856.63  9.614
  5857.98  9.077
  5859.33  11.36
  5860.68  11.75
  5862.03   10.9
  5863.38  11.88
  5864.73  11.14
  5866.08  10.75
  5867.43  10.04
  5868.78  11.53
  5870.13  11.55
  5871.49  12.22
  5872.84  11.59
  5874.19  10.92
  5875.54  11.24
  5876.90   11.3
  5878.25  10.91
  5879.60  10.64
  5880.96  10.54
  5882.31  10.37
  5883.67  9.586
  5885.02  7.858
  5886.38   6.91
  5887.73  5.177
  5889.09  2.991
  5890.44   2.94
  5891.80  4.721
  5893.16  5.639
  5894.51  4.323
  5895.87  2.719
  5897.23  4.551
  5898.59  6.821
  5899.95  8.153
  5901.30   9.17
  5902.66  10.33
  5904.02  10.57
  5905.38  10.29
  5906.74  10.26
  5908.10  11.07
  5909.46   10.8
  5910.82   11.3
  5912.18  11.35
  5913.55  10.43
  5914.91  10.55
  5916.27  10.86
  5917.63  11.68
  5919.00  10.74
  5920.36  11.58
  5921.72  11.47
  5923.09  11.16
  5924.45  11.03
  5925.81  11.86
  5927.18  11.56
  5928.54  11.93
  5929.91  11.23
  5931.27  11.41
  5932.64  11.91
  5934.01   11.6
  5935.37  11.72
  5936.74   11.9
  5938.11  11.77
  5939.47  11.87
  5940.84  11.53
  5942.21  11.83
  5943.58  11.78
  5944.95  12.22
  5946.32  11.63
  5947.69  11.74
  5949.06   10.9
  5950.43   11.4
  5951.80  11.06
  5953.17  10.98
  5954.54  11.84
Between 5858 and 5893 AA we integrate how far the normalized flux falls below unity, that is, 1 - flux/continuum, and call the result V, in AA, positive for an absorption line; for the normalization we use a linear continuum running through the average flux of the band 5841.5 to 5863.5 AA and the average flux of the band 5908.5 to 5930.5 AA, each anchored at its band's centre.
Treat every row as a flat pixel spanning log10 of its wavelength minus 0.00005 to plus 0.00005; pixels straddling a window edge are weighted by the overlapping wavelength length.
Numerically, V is 5.40 AA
